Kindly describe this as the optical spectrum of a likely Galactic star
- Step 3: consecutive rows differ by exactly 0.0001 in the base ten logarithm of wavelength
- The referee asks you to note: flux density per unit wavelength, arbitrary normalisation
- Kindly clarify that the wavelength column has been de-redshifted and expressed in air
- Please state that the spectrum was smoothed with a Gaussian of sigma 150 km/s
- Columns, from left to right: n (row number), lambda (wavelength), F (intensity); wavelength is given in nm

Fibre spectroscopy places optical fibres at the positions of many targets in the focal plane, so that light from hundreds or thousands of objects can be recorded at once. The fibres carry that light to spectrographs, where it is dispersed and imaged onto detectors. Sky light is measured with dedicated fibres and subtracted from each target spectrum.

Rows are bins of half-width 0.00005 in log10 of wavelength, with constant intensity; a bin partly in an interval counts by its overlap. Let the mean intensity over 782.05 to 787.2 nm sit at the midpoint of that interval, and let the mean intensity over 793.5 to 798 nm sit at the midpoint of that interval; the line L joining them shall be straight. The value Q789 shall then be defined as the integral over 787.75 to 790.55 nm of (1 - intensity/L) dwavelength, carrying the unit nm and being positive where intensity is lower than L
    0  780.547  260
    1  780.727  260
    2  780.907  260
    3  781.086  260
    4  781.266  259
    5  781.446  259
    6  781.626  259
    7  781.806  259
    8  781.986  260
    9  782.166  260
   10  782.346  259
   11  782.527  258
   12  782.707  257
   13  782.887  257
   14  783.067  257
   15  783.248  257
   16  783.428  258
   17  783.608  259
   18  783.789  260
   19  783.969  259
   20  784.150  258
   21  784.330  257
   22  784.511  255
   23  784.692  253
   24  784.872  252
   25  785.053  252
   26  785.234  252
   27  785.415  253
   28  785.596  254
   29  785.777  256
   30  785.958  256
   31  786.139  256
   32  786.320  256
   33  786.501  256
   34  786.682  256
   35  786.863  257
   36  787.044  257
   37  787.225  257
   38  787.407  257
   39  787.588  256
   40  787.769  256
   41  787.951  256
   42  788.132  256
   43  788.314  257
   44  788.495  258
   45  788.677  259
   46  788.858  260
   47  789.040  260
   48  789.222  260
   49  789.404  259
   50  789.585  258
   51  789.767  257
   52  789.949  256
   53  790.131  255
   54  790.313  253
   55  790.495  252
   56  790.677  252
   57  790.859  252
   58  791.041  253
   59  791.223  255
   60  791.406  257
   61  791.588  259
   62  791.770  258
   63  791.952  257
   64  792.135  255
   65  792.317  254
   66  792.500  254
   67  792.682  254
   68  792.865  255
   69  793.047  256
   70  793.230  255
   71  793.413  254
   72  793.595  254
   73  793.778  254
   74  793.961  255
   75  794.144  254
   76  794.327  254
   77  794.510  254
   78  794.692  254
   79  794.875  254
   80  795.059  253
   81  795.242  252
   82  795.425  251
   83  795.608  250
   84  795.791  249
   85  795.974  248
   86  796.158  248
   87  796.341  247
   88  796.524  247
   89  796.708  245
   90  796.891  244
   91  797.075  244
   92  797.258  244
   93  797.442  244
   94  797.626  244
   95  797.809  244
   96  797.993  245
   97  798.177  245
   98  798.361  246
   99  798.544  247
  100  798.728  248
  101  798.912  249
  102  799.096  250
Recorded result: -0.04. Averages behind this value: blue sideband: 256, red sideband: 249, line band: 257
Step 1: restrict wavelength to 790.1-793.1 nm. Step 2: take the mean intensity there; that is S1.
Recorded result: 255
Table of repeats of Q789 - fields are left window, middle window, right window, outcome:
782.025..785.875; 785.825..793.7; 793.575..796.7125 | -0.07 nm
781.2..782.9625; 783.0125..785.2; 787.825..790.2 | 0.02 nm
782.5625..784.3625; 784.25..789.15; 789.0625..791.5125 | 0.02 nm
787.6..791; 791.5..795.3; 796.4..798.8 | -0.06 nm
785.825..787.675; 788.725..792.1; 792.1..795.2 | -0.01 nm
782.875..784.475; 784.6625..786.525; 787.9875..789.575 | 0.03 nm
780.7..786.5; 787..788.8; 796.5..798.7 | -0.03 nm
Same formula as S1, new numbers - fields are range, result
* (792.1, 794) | 255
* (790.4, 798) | 252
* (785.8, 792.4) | 256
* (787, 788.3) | 256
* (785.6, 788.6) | 256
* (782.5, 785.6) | 256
